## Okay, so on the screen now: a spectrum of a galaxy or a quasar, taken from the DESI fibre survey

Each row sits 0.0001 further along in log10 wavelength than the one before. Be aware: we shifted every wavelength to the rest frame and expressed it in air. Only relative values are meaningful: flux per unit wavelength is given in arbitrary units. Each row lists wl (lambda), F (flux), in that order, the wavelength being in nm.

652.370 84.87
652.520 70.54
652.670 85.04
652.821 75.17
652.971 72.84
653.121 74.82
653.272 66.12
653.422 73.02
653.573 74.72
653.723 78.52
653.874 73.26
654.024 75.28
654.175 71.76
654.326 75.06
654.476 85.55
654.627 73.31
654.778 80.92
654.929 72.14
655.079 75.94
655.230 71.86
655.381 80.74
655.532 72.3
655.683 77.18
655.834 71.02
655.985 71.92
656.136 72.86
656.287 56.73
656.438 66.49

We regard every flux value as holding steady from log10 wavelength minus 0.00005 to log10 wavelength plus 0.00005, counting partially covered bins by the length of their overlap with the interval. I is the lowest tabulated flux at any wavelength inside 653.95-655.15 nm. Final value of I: 71.76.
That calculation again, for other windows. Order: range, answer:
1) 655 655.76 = 71.86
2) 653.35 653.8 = 73.02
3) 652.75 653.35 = 66.12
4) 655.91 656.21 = 71.92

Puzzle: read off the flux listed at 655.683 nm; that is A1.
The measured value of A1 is 77.18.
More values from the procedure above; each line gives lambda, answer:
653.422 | 73.02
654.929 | 72.14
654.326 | 75.06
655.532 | 72.3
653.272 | 66.12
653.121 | 74.82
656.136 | 72.86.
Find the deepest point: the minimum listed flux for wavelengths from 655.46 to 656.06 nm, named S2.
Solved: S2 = 71.02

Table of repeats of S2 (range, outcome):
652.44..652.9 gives 70.54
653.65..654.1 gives 73.26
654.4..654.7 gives 73.31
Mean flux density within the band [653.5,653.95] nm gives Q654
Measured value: 75.6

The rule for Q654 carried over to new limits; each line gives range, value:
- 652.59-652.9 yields 79.8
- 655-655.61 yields 75.3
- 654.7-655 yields 76.5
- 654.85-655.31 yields 73.5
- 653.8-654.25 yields 73.5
